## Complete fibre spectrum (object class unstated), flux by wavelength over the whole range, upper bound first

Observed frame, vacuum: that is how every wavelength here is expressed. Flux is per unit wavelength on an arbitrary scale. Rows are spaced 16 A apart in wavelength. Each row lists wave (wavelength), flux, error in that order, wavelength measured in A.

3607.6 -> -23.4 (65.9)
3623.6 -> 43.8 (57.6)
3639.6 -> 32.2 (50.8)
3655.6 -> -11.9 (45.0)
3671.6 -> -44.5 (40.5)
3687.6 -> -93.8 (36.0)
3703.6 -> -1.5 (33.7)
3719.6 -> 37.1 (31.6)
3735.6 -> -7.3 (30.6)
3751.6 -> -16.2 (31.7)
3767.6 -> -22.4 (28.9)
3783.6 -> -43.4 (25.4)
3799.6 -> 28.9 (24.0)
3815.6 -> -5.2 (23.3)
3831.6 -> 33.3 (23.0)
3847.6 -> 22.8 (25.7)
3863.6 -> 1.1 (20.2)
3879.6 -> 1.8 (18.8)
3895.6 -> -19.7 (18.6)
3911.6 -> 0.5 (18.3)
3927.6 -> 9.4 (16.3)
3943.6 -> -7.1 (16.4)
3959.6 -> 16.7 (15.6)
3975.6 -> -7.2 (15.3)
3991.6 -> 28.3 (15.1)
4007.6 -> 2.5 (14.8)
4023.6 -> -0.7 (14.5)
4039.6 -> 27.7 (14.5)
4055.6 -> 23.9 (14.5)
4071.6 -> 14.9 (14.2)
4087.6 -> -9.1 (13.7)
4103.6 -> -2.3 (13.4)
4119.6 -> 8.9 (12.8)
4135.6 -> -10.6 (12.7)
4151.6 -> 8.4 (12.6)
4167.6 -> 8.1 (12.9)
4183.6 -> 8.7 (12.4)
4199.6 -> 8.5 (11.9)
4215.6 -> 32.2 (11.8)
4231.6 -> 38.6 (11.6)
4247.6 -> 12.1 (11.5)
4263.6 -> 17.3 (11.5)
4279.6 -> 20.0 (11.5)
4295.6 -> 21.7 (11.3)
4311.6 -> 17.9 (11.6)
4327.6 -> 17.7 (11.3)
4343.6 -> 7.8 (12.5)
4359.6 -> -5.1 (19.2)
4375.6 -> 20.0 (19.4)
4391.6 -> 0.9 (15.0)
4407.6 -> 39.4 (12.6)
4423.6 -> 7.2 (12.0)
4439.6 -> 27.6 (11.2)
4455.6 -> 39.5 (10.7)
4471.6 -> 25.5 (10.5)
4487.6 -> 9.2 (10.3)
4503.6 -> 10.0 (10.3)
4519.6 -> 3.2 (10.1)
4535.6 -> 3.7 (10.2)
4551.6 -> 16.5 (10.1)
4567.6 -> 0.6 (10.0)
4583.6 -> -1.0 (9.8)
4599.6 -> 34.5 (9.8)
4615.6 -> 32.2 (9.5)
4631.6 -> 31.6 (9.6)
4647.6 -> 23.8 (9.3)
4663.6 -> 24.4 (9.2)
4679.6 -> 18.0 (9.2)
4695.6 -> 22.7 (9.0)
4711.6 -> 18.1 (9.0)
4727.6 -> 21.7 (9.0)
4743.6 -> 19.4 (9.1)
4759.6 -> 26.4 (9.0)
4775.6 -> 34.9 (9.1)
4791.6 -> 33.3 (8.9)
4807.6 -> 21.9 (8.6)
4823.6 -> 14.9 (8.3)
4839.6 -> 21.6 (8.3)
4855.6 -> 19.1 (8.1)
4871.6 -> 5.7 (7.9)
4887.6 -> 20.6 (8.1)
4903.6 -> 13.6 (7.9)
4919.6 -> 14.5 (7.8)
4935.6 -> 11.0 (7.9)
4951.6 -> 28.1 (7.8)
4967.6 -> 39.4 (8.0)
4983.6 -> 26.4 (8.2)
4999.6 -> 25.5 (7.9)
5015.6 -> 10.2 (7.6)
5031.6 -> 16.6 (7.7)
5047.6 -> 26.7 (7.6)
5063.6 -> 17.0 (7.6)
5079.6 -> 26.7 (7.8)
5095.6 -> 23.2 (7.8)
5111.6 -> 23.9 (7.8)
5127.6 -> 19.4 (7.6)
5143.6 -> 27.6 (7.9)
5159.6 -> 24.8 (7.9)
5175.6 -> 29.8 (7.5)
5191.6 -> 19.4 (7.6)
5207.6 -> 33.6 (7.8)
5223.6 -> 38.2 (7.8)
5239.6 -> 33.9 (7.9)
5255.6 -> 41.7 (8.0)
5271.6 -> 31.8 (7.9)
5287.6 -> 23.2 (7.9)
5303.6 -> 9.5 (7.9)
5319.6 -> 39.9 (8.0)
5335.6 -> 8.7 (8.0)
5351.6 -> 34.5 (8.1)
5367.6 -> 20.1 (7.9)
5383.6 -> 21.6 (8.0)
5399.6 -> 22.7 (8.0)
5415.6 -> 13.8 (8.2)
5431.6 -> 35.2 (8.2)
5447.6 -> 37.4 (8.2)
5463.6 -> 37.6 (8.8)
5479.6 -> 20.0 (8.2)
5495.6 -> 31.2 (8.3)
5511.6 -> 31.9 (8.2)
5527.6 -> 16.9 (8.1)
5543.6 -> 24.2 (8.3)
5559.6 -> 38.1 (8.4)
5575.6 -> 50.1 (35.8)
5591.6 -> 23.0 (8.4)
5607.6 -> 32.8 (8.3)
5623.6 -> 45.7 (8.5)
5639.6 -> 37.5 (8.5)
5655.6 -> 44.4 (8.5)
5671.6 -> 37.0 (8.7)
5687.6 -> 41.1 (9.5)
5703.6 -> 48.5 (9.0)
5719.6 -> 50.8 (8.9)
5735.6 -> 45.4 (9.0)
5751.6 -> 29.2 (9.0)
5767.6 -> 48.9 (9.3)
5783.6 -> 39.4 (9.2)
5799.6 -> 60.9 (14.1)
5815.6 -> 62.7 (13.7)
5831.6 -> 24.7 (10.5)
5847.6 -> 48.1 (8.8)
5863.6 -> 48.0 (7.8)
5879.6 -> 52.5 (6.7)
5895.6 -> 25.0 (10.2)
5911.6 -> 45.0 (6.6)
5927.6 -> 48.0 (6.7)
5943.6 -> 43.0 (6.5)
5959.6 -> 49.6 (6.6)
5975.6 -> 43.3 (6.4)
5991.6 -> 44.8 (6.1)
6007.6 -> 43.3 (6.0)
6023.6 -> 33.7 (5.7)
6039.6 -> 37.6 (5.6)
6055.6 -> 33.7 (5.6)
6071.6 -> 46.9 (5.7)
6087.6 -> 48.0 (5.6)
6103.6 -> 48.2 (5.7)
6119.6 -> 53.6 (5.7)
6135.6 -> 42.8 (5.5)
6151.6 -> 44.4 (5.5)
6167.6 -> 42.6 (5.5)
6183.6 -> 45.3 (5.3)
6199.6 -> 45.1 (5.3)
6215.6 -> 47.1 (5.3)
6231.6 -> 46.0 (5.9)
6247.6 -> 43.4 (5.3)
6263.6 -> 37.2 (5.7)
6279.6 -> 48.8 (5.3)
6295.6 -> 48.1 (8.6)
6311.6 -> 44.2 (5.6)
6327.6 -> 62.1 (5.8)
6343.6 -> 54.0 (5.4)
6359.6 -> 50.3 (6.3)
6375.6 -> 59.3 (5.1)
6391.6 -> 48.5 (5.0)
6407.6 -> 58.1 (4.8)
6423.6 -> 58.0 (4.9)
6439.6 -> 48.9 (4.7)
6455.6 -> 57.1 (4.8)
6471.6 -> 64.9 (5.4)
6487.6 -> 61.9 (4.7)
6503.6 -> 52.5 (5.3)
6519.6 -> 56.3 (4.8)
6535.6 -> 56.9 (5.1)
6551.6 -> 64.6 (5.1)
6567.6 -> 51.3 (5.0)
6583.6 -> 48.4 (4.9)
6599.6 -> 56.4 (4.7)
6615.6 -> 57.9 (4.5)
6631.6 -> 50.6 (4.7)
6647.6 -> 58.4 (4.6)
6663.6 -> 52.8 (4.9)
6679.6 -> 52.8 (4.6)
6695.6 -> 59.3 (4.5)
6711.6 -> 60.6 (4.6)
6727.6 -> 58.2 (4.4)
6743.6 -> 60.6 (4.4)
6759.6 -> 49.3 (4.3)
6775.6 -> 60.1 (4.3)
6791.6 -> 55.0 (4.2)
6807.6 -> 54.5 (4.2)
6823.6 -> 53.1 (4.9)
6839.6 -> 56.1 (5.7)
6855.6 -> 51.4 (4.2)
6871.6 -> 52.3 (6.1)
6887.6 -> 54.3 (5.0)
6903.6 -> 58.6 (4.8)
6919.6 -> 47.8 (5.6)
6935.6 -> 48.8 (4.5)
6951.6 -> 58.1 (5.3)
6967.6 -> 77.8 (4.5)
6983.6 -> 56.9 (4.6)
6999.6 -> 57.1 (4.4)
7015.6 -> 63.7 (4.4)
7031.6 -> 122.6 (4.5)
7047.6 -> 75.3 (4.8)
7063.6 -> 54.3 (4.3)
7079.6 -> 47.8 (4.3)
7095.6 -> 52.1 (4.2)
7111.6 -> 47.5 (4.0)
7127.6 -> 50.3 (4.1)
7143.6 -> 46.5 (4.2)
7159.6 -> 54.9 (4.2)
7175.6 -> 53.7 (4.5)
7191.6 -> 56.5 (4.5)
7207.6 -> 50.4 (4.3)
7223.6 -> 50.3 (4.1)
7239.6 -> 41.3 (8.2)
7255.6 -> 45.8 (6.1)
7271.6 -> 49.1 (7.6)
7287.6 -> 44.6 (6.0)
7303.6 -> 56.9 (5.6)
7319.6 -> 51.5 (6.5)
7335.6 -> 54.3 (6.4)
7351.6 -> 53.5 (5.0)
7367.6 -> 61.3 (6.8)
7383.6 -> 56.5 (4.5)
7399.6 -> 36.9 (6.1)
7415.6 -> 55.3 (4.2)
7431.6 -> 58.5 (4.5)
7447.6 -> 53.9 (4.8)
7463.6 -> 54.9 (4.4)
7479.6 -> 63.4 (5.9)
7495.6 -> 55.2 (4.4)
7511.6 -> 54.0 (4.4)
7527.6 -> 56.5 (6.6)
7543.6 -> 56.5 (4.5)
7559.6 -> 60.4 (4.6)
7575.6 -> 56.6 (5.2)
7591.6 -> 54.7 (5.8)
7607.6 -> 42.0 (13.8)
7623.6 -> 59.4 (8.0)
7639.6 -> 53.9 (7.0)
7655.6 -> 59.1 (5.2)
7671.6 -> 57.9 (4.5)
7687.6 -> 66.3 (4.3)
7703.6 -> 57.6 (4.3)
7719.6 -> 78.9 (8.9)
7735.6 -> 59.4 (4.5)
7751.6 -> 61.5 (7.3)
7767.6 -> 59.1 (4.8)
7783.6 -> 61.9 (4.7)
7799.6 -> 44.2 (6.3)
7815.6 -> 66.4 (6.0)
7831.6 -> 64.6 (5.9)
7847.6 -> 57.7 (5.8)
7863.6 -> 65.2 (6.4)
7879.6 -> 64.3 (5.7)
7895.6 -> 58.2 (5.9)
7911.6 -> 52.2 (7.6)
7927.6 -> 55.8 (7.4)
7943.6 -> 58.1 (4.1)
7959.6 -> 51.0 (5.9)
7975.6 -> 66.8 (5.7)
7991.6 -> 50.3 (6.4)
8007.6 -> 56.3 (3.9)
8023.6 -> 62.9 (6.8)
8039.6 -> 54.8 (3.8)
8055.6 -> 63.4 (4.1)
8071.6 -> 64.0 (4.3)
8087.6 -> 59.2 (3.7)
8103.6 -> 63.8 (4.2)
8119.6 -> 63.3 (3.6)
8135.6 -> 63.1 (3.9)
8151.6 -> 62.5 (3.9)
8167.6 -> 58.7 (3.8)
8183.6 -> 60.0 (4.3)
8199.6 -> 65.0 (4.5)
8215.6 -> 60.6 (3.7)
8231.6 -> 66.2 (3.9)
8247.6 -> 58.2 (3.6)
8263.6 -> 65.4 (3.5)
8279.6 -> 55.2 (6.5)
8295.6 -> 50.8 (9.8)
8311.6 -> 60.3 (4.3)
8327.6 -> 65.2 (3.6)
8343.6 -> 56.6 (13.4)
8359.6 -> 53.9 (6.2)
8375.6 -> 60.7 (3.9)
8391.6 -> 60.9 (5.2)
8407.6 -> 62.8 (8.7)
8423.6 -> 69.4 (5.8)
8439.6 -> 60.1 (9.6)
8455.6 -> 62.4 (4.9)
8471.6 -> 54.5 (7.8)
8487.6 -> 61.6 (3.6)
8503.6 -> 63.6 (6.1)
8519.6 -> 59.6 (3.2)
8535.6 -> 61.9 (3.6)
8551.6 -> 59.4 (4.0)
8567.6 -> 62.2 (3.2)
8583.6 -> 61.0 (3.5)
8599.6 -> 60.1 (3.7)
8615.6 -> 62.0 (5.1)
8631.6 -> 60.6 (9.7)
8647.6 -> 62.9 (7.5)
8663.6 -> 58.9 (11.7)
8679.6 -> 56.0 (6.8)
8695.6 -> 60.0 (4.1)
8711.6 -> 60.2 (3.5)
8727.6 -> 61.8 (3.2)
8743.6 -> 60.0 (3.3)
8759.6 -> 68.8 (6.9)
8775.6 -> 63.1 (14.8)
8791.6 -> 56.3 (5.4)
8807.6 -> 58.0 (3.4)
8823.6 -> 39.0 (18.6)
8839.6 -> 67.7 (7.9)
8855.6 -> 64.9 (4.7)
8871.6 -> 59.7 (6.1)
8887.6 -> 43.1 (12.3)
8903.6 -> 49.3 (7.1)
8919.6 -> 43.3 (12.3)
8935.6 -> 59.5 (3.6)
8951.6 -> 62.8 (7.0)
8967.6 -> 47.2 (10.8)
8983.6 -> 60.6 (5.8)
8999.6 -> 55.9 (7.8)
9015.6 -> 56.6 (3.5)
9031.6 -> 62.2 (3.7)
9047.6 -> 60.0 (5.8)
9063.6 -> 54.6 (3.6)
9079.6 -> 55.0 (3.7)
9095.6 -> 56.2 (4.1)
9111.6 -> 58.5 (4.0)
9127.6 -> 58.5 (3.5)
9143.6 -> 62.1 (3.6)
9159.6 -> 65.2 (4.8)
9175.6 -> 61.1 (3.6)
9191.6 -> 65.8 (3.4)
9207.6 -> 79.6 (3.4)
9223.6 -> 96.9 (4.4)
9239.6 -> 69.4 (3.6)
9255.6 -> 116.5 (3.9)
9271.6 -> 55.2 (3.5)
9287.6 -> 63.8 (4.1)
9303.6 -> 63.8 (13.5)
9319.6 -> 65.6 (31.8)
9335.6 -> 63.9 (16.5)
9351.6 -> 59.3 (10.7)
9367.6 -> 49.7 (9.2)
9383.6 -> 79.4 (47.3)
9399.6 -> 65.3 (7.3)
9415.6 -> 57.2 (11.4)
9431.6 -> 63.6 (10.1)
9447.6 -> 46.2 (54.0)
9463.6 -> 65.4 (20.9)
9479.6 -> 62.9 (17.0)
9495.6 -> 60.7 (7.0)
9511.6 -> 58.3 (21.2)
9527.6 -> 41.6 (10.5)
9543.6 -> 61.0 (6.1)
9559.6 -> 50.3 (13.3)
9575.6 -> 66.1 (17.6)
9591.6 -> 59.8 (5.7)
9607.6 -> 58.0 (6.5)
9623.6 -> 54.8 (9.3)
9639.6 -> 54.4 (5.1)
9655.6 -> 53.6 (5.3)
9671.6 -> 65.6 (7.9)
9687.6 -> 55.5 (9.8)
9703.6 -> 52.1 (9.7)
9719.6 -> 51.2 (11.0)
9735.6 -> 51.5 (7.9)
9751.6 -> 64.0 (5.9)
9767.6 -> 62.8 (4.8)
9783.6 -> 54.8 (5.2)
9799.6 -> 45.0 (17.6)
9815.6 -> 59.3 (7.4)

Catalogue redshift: 0.405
